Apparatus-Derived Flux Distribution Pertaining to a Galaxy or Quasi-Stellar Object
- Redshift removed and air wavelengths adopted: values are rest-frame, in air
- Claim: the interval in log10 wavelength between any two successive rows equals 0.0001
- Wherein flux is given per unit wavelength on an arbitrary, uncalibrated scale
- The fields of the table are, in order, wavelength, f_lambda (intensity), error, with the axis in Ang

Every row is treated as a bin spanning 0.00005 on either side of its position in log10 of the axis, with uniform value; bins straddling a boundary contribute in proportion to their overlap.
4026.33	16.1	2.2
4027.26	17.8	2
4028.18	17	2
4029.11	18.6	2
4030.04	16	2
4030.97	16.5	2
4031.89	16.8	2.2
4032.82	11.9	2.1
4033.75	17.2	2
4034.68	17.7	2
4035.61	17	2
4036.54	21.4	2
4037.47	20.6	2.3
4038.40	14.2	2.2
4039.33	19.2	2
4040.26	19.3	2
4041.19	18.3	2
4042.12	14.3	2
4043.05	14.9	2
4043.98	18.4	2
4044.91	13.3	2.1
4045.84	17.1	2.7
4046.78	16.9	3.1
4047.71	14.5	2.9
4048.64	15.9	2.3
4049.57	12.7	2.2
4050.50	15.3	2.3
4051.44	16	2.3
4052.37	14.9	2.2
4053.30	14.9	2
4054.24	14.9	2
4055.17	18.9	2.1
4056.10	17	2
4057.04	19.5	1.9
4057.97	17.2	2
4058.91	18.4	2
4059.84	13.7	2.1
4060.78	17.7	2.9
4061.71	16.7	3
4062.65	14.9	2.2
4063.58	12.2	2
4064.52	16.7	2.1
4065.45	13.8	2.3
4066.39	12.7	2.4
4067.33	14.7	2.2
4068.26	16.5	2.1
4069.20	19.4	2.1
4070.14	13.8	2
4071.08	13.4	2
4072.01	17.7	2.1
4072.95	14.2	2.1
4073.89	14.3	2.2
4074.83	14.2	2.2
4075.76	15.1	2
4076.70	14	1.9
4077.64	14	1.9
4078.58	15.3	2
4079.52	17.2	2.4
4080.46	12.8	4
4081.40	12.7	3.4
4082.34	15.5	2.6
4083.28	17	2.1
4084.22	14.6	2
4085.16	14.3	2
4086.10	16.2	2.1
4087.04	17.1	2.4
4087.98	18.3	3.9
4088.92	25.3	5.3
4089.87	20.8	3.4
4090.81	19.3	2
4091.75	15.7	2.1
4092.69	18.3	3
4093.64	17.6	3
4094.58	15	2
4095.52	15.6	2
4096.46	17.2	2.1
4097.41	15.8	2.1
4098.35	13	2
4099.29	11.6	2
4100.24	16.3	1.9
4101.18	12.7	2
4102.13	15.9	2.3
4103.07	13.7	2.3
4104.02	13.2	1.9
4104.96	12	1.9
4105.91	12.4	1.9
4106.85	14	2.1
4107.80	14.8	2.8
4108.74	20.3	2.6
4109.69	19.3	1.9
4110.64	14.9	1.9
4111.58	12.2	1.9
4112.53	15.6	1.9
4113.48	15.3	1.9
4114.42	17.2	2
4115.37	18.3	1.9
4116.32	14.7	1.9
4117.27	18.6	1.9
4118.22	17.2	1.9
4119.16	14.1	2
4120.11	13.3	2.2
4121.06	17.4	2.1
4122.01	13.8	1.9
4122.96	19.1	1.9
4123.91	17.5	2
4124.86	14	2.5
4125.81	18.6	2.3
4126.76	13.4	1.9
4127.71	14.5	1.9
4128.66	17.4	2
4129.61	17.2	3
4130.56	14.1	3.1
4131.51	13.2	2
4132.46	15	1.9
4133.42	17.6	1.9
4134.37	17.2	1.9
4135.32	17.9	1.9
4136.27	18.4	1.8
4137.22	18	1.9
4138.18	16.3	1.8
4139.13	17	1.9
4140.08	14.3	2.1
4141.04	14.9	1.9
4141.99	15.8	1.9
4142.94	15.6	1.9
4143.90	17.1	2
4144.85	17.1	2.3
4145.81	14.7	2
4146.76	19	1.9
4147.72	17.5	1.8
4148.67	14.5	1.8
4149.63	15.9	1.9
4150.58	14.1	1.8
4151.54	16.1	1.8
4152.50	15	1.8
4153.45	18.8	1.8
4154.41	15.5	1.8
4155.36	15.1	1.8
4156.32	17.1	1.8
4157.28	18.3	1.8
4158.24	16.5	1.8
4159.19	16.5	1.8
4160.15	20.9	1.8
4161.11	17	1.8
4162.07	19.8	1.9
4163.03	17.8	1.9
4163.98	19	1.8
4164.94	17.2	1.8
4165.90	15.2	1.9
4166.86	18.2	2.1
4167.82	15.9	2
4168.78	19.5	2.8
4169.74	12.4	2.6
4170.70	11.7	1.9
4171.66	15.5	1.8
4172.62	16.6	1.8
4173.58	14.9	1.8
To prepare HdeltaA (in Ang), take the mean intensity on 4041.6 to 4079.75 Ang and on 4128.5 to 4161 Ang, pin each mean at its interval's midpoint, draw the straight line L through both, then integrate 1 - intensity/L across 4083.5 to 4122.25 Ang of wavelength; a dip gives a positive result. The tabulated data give 0.1 Ang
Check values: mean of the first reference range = 15.5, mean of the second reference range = 16.5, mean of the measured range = 15.9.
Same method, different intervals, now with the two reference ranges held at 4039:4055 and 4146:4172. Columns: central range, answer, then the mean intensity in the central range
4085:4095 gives -1.17 Ang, 18.1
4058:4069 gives 0.42 Ang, 15.4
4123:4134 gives 0.42 Ang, 15.8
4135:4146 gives 0.06 Ang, 16.4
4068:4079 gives 0.68 Ang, 15.1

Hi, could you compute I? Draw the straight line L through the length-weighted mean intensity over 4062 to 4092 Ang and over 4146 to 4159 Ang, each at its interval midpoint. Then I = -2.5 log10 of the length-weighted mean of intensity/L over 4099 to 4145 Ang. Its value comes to 0.03 mag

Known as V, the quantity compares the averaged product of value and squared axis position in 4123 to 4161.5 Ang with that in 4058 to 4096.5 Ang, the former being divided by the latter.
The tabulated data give 1.06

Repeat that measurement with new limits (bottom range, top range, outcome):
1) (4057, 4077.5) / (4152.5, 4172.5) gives 1.15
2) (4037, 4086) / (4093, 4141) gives 1.03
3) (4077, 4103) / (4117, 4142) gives 1.02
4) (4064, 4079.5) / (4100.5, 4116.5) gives 1.02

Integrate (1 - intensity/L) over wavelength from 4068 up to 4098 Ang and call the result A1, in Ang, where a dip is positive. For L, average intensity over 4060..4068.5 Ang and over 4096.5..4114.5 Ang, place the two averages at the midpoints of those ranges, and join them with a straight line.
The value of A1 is -2.6 Ang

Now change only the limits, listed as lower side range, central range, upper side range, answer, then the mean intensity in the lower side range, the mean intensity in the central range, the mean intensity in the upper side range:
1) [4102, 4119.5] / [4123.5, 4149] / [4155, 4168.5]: 0.4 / 15.5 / 16.2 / 17.5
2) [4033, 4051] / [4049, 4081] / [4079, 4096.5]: 2.5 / 16.7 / 15.4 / 16.9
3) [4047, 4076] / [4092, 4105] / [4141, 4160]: 0.8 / 15.6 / 15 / 16.4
